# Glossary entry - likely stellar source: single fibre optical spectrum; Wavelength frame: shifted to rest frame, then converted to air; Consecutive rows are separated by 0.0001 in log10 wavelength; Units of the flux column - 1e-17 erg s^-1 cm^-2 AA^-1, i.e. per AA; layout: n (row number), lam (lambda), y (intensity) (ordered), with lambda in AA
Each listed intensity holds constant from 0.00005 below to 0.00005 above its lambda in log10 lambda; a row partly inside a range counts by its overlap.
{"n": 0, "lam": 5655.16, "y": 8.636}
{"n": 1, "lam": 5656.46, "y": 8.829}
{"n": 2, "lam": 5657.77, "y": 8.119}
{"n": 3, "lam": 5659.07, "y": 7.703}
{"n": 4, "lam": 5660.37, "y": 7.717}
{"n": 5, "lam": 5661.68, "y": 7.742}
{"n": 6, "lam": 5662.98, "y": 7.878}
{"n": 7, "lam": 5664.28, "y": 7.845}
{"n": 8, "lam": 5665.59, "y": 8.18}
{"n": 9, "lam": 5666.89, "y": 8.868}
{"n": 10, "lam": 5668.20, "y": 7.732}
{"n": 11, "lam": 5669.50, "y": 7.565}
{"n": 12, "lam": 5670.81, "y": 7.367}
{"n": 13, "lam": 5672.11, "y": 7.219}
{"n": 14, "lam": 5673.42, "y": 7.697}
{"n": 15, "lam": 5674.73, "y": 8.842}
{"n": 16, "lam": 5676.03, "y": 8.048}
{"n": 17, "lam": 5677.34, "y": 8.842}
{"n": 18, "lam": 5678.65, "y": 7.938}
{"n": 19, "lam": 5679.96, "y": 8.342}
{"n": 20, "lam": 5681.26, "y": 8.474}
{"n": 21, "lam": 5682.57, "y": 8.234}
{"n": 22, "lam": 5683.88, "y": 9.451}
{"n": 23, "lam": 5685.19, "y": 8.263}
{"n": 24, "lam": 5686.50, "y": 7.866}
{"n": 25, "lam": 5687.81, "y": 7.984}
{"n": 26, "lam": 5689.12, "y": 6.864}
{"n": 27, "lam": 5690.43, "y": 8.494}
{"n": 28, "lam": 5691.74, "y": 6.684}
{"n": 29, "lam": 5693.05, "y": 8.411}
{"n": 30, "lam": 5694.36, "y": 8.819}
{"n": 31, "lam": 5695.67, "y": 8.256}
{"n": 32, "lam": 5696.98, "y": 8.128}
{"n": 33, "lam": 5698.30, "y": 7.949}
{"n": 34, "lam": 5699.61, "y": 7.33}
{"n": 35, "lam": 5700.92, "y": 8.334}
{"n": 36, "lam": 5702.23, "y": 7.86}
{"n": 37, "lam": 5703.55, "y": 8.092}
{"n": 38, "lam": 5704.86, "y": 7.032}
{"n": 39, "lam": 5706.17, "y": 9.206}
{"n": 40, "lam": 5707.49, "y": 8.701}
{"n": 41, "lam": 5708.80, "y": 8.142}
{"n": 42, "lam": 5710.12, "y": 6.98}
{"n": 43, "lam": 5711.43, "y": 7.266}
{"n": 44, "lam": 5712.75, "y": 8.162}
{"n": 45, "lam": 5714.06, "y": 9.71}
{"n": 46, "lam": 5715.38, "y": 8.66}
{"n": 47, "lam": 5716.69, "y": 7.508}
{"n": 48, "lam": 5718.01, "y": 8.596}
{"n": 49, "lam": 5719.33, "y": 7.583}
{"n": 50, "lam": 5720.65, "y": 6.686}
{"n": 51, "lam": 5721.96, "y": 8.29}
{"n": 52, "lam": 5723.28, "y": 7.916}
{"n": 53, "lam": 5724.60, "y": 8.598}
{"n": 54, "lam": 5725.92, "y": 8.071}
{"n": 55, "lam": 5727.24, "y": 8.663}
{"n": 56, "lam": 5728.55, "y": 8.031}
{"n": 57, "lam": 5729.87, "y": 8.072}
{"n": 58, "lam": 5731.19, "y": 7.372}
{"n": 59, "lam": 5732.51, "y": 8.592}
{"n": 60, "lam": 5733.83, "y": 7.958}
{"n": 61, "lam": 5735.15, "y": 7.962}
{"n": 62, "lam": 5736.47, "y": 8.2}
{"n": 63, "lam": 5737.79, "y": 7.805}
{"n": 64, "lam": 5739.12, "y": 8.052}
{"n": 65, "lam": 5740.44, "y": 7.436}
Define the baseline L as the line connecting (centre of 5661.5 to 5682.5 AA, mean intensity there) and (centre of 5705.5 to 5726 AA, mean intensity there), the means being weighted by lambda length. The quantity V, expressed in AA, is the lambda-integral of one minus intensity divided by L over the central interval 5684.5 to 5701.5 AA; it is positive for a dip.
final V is 0.3 AA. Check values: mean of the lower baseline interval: 8.05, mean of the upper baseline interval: 8.13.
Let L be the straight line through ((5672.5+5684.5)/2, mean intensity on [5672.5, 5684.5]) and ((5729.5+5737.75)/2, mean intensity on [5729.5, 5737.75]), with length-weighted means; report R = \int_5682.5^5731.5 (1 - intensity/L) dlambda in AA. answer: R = 0.8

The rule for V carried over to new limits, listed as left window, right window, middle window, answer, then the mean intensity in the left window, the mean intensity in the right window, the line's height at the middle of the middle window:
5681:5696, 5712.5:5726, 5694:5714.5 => 0.1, 8.14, 8.17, 8.15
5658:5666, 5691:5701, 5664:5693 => -0.5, 7.85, 7.97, 7.91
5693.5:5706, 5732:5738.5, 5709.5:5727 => 0.1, 8.04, 8.08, 8.06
